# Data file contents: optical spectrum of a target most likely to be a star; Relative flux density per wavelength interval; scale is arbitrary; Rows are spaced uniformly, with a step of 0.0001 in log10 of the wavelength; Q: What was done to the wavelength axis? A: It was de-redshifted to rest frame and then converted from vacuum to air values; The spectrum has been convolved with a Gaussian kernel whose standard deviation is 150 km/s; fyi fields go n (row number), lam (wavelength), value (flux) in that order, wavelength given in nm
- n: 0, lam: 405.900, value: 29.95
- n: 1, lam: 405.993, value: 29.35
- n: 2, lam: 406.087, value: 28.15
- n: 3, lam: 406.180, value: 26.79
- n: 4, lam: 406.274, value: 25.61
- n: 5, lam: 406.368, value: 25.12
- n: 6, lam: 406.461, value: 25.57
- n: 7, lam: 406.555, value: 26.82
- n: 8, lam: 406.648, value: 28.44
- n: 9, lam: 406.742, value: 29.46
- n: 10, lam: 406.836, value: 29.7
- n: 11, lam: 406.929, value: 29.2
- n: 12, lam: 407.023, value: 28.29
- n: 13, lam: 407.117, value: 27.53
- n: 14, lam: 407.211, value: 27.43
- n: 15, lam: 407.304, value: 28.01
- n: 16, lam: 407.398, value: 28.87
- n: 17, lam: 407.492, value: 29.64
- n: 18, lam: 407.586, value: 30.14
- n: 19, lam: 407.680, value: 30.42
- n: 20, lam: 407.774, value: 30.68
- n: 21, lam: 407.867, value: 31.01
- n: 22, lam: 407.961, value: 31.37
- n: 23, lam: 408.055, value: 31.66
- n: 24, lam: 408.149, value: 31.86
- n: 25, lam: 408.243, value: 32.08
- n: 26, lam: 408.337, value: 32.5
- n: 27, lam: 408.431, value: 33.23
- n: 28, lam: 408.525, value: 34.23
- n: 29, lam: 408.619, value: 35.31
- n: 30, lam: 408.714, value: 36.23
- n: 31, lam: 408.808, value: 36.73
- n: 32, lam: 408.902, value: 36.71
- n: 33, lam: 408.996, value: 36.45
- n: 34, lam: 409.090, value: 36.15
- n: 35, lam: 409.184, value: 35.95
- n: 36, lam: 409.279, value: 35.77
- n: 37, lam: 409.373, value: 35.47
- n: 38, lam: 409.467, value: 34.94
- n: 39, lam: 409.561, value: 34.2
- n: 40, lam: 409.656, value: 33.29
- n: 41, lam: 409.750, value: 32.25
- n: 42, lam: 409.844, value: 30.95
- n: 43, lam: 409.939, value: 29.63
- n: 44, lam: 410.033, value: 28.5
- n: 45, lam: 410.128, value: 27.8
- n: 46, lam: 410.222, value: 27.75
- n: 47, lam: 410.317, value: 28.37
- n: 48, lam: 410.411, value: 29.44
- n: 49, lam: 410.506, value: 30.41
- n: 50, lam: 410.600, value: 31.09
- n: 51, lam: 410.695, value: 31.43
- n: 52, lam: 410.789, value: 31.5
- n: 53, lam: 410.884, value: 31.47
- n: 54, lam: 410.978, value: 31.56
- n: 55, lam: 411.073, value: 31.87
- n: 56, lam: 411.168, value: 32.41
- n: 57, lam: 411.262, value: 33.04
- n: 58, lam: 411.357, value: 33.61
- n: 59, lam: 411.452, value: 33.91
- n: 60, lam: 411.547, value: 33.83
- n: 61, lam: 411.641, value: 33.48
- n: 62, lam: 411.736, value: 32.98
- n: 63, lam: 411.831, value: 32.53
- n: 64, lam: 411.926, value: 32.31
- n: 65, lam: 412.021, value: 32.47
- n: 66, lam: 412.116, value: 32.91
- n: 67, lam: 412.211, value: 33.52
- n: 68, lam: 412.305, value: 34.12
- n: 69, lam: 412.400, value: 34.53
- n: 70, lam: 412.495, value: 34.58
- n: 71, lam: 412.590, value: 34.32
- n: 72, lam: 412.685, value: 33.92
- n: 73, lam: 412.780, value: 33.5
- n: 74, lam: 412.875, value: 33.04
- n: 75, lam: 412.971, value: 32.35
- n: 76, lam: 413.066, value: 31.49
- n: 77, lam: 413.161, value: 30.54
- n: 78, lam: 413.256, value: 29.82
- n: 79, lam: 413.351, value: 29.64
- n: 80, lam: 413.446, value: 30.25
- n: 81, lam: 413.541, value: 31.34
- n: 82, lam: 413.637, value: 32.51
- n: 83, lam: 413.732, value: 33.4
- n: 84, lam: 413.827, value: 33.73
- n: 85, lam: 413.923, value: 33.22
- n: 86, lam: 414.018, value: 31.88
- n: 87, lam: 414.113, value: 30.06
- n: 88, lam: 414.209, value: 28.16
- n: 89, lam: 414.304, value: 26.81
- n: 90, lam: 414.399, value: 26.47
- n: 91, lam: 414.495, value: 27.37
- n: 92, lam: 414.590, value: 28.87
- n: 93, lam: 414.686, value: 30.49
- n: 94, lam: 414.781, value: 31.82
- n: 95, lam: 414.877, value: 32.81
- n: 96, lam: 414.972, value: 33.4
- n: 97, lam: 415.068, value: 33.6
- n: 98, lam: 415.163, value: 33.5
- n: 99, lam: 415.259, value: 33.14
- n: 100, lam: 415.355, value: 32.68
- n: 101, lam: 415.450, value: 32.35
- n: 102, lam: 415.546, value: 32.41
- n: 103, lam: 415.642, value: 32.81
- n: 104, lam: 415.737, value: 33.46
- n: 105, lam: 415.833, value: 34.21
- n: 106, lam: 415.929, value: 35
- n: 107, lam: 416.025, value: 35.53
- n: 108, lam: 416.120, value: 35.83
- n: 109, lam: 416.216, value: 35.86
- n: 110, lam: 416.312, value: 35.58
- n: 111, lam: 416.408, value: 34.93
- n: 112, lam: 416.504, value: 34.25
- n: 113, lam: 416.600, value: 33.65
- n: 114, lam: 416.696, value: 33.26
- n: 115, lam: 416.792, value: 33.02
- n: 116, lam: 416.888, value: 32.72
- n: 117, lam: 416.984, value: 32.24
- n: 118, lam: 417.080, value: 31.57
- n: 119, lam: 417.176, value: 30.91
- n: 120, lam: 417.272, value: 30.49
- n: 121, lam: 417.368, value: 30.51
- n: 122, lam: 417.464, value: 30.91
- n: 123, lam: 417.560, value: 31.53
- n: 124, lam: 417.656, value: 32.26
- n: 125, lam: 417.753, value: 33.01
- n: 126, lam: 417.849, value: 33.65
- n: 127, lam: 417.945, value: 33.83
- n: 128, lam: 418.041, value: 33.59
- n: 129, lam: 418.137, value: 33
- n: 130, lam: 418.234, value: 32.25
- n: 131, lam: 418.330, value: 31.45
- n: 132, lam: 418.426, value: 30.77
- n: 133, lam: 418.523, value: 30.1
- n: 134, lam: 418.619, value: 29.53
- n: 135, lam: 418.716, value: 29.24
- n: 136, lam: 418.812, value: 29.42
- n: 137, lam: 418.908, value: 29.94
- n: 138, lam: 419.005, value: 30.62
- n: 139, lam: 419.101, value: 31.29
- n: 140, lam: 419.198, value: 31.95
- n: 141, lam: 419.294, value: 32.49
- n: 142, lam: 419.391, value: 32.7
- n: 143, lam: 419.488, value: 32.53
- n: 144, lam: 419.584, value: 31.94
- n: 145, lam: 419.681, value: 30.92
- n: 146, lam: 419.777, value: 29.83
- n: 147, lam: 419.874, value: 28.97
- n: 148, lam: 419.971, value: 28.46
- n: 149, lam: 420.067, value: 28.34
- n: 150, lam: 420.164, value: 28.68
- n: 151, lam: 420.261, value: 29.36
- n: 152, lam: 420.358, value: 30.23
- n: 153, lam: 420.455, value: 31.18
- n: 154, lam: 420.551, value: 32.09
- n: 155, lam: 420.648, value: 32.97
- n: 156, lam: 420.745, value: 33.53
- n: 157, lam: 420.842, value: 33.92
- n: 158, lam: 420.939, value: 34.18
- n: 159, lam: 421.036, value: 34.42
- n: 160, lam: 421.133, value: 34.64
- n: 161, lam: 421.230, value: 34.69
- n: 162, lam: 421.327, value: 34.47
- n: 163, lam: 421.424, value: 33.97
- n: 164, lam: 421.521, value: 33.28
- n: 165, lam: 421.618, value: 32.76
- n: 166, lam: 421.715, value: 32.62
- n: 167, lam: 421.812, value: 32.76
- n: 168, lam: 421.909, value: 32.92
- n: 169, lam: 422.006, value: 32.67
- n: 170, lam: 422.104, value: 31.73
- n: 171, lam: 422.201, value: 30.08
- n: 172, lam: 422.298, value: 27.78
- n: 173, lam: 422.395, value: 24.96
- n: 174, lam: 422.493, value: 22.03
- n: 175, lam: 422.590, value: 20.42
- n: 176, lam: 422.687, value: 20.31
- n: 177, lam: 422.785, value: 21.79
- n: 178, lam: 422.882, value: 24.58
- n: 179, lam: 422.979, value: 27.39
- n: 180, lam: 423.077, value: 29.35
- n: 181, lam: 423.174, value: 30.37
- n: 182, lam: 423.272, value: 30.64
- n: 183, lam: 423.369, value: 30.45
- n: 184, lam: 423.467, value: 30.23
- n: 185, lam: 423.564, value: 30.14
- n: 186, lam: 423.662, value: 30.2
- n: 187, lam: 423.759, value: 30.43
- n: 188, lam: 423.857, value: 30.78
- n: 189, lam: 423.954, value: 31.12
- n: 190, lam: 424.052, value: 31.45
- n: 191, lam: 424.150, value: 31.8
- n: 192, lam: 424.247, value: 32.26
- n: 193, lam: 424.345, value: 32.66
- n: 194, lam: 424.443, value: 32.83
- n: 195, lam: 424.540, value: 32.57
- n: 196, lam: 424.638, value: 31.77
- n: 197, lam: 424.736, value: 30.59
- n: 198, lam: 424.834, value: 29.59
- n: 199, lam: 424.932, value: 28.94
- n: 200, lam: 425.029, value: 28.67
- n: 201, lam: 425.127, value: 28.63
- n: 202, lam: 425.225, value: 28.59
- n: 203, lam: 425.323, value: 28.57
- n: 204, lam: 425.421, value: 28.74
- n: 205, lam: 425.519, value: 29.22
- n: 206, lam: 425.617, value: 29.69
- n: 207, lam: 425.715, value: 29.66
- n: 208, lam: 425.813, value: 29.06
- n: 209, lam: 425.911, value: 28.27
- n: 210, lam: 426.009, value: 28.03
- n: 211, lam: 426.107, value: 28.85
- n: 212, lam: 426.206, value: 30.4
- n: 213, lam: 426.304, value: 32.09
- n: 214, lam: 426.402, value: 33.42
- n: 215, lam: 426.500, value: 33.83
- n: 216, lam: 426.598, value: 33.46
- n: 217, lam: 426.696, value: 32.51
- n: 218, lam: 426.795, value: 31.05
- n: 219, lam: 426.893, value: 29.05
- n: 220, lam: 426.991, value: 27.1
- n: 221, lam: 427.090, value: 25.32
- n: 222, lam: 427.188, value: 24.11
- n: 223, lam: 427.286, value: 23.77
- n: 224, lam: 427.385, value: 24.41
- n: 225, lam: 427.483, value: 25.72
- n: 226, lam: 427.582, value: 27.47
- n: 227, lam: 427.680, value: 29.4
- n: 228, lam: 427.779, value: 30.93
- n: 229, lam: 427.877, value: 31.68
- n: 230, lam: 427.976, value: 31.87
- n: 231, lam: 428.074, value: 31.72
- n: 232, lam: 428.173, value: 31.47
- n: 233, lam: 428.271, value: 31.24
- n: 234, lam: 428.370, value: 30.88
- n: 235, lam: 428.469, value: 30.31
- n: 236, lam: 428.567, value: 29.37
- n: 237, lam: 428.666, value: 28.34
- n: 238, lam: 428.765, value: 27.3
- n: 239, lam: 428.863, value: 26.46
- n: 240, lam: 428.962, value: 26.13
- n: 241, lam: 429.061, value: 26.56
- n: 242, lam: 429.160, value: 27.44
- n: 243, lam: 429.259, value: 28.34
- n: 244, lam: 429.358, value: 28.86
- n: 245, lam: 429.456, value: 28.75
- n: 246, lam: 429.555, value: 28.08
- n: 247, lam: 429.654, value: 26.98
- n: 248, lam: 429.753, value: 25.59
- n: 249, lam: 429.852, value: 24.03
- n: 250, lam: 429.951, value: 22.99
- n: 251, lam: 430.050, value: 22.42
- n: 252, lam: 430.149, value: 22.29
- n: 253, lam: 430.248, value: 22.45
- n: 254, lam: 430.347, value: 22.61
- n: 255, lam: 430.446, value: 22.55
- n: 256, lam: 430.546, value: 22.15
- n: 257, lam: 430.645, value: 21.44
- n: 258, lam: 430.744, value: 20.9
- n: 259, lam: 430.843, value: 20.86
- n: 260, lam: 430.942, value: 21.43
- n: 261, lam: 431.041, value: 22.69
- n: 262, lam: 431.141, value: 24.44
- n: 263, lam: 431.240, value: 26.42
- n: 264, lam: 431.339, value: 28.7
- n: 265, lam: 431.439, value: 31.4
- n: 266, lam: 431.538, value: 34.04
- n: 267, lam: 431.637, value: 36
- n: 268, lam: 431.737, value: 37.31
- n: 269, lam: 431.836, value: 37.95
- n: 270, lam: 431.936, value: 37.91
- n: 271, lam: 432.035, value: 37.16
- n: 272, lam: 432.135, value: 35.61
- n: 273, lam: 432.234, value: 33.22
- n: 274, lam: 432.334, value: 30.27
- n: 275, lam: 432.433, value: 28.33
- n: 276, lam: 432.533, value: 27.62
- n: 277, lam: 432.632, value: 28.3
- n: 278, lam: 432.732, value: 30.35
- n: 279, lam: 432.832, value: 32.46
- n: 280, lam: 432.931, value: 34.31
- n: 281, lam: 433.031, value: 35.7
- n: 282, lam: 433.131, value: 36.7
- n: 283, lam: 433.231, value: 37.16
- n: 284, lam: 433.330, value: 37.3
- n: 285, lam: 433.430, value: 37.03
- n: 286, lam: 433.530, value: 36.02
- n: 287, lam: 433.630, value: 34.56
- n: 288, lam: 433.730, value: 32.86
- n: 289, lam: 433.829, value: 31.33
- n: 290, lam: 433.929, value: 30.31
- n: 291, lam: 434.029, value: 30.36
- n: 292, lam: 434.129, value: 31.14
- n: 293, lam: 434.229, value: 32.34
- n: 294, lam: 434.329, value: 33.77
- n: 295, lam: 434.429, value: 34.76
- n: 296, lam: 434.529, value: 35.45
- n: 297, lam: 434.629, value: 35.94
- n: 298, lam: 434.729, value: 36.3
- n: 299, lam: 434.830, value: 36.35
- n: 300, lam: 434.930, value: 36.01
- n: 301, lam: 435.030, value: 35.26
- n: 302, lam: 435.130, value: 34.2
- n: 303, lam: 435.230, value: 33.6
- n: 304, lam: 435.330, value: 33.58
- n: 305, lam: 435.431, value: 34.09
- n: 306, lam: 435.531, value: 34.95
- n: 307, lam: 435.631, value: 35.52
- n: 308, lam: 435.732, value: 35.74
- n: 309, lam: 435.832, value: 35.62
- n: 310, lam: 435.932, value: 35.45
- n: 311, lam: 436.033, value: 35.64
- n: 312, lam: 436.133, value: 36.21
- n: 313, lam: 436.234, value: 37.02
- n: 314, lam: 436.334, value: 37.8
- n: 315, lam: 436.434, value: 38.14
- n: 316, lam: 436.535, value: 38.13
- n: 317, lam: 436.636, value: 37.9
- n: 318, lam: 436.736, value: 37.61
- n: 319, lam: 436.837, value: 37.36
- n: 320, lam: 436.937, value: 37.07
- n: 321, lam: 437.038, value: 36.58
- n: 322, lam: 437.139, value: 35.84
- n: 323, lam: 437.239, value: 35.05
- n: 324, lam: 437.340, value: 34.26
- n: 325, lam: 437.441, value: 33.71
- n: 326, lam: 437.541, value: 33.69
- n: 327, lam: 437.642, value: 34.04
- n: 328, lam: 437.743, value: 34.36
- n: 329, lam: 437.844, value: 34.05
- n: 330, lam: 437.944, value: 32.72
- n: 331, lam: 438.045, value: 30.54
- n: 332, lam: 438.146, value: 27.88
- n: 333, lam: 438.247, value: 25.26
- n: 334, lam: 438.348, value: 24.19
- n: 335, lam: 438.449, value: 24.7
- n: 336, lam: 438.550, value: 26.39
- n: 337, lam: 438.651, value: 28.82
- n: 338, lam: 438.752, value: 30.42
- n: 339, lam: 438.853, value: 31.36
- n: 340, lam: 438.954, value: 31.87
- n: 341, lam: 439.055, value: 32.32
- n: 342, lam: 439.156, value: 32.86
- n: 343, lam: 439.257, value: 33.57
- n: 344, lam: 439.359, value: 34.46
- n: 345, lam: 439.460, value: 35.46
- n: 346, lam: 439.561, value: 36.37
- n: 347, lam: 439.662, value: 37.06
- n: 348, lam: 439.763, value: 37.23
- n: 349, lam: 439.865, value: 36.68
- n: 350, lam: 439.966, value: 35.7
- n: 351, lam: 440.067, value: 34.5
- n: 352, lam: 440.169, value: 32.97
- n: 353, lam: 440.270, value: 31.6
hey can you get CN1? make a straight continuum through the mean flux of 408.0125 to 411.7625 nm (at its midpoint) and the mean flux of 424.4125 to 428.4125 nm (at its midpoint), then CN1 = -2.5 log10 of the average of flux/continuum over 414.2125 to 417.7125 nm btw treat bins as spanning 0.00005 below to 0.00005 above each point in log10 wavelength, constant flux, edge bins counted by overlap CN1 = -0.03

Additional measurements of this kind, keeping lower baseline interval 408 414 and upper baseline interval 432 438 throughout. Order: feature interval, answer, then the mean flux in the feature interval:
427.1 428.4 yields 0.18 mag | 28.7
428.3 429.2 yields 0.21 mag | 28.1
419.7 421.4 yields 0.06 mag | 31.8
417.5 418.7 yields 0.04 mag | 32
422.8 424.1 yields 0.14 mag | 29.6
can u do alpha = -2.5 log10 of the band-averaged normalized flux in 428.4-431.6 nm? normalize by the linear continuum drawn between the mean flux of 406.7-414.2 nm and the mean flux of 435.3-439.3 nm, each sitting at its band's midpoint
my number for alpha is 0.27 mag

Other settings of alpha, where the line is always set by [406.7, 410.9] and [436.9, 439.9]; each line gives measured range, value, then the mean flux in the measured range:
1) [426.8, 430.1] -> 0.16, 27.7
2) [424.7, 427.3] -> 0.10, 29.4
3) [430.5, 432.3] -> 0.10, 29.5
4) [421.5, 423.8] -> 0.12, 28.7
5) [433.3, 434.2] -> -0.03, 33.3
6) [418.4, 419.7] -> 0.04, 31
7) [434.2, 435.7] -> -0.08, 34.8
